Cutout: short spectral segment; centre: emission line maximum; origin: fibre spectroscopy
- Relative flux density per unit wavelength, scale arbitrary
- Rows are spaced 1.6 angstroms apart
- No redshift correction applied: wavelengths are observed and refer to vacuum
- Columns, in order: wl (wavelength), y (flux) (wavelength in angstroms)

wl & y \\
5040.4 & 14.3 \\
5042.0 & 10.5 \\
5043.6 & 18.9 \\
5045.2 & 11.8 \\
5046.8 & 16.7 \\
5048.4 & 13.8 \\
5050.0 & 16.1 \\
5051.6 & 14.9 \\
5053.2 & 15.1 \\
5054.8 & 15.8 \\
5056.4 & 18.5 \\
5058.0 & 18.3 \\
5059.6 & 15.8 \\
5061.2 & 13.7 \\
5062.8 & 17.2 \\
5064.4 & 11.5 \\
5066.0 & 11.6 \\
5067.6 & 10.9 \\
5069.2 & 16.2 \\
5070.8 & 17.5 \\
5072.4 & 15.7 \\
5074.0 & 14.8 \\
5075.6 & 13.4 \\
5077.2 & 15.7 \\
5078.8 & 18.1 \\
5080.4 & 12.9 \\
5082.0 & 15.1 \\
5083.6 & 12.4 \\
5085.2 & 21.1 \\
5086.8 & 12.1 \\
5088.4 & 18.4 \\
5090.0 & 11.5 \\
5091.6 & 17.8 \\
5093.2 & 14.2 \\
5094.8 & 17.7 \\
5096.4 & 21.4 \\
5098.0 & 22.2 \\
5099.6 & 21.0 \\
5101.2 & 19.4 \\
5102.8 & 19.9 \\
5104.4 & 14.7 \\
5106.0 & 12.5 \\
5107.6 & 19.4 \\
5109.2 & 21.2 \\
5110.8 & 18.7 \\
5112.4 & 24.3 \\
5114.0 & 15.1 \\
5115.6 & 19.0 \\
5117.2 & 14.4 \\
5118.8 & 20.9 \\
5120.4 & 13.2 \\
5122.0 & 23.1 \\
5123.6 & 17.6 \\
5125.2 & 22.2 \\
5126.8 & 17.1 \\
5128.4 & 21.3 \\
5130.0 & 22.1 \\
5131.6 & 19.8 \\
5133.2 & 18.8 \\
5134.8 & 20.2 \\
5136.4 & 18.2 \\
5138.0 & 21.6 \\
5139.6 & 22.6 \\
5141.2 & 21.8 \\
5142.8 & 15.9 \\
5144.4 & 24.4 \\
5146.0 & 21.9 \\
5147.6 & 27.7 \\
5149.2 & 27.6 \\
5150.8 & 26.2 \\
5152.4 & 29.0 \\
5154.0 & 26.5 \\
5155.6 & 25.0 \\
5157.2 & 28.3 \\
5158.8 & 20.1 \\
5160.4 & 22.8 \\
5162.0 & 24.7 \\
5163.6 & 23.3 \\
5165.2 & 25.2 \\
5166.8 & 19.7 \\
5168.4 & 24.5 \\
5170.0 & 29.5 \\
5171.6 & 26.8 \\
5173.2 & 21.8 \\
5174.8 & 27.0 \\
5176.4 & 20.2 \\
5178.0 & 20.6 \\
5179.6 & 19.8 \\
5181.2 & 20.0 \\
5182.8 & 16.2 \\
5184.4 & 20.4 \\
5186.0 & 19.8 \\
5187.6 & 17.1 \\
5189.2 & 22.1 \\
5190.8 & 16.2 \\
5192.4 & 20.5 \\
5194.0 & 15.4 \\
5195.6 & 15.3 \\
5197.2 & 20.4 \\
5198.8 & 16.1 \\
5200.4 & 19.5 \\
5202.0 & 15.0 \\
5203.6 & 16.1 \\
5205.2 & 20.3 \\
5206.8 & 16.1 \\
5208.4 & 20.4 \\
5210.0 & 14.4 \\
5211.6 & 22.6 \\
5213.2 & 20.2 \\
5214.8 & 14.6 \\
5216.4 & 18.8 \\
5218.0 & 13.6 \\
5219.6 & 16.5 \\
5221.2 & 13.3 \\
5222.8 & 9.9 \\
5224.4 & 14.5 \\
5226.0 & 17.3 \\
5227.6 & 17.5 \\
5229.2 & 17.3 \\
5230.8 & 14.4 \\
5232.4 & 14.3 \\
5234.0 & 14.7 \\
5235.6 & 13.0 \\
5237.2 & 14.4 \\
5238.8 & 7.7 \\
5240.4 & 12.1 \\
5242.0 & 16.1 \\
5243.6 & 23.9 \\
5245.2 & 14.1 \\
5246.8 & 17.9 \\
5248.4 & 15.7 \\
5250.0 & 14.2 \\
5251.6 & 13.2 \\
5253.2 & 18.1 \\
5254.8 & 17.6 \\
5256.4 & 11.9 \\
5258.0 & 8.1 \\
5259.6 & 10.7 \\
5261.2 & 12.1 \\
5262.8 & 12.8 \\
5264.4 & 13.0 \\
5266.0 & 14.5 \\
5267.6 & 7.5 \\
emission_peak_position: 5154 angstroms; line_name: C III]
